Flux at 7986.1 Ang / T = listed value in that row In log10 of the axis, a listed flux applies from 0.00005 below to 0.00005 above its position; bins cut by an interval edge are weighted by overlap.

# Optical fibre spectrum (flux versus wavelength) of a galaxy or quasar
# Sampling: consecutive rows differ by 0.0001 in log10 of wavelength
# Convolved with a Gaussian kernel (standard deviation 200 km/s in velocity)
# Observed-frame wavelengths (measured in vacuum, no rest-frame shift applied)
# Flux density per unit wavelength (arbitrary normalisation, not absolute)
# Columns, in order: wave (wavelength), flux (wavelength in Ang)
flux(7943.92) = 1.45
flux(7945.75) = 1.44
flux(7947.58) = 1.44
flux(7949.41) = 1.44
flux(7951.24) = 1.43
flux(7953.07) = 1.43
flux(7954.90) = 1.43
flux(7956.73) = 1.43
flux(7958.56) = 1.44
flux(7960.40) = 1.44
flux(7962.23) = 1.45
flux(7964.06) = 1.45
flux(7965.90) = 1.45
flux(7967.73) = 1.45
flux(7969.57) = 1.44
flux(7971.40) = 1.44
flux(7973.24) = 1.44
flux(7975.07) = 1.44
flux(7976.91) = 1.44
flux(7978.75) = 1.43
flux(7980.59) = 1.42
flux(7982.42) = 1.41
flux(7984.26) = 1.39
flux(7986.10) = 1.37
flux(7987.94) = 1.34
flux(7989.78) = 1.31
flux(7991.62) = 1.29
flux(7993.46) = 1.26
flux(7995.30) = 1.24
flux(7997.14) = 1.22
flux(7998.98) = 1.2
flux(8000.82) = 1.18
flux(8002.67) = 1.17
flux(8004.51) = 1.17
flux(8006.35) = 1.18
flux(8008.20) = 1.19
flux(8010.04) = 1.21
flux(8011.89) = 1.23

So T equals 1.37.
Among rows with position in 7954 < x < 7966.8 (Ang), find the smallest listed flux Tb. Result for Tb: 1.43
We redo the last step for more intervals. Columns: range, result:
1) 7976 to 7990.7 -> 1.31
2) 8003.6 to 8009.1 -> 1.17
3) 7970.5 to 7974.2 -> 1.44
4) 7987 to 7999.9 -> 1.2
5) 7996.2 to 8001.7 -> 1.18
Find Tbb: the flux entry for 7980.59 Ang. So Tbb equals 1.42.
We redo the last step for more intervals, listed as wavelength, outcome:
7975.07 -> 1.44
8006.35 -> 1.18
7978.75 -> 1.43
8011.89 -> 1.23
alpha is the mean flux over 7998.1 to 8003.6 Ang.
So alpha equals 1.18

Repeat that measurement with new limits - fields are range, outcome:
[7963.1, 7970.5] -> 1.45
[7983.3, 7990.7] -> 1.35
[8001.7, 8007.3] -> 1.17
